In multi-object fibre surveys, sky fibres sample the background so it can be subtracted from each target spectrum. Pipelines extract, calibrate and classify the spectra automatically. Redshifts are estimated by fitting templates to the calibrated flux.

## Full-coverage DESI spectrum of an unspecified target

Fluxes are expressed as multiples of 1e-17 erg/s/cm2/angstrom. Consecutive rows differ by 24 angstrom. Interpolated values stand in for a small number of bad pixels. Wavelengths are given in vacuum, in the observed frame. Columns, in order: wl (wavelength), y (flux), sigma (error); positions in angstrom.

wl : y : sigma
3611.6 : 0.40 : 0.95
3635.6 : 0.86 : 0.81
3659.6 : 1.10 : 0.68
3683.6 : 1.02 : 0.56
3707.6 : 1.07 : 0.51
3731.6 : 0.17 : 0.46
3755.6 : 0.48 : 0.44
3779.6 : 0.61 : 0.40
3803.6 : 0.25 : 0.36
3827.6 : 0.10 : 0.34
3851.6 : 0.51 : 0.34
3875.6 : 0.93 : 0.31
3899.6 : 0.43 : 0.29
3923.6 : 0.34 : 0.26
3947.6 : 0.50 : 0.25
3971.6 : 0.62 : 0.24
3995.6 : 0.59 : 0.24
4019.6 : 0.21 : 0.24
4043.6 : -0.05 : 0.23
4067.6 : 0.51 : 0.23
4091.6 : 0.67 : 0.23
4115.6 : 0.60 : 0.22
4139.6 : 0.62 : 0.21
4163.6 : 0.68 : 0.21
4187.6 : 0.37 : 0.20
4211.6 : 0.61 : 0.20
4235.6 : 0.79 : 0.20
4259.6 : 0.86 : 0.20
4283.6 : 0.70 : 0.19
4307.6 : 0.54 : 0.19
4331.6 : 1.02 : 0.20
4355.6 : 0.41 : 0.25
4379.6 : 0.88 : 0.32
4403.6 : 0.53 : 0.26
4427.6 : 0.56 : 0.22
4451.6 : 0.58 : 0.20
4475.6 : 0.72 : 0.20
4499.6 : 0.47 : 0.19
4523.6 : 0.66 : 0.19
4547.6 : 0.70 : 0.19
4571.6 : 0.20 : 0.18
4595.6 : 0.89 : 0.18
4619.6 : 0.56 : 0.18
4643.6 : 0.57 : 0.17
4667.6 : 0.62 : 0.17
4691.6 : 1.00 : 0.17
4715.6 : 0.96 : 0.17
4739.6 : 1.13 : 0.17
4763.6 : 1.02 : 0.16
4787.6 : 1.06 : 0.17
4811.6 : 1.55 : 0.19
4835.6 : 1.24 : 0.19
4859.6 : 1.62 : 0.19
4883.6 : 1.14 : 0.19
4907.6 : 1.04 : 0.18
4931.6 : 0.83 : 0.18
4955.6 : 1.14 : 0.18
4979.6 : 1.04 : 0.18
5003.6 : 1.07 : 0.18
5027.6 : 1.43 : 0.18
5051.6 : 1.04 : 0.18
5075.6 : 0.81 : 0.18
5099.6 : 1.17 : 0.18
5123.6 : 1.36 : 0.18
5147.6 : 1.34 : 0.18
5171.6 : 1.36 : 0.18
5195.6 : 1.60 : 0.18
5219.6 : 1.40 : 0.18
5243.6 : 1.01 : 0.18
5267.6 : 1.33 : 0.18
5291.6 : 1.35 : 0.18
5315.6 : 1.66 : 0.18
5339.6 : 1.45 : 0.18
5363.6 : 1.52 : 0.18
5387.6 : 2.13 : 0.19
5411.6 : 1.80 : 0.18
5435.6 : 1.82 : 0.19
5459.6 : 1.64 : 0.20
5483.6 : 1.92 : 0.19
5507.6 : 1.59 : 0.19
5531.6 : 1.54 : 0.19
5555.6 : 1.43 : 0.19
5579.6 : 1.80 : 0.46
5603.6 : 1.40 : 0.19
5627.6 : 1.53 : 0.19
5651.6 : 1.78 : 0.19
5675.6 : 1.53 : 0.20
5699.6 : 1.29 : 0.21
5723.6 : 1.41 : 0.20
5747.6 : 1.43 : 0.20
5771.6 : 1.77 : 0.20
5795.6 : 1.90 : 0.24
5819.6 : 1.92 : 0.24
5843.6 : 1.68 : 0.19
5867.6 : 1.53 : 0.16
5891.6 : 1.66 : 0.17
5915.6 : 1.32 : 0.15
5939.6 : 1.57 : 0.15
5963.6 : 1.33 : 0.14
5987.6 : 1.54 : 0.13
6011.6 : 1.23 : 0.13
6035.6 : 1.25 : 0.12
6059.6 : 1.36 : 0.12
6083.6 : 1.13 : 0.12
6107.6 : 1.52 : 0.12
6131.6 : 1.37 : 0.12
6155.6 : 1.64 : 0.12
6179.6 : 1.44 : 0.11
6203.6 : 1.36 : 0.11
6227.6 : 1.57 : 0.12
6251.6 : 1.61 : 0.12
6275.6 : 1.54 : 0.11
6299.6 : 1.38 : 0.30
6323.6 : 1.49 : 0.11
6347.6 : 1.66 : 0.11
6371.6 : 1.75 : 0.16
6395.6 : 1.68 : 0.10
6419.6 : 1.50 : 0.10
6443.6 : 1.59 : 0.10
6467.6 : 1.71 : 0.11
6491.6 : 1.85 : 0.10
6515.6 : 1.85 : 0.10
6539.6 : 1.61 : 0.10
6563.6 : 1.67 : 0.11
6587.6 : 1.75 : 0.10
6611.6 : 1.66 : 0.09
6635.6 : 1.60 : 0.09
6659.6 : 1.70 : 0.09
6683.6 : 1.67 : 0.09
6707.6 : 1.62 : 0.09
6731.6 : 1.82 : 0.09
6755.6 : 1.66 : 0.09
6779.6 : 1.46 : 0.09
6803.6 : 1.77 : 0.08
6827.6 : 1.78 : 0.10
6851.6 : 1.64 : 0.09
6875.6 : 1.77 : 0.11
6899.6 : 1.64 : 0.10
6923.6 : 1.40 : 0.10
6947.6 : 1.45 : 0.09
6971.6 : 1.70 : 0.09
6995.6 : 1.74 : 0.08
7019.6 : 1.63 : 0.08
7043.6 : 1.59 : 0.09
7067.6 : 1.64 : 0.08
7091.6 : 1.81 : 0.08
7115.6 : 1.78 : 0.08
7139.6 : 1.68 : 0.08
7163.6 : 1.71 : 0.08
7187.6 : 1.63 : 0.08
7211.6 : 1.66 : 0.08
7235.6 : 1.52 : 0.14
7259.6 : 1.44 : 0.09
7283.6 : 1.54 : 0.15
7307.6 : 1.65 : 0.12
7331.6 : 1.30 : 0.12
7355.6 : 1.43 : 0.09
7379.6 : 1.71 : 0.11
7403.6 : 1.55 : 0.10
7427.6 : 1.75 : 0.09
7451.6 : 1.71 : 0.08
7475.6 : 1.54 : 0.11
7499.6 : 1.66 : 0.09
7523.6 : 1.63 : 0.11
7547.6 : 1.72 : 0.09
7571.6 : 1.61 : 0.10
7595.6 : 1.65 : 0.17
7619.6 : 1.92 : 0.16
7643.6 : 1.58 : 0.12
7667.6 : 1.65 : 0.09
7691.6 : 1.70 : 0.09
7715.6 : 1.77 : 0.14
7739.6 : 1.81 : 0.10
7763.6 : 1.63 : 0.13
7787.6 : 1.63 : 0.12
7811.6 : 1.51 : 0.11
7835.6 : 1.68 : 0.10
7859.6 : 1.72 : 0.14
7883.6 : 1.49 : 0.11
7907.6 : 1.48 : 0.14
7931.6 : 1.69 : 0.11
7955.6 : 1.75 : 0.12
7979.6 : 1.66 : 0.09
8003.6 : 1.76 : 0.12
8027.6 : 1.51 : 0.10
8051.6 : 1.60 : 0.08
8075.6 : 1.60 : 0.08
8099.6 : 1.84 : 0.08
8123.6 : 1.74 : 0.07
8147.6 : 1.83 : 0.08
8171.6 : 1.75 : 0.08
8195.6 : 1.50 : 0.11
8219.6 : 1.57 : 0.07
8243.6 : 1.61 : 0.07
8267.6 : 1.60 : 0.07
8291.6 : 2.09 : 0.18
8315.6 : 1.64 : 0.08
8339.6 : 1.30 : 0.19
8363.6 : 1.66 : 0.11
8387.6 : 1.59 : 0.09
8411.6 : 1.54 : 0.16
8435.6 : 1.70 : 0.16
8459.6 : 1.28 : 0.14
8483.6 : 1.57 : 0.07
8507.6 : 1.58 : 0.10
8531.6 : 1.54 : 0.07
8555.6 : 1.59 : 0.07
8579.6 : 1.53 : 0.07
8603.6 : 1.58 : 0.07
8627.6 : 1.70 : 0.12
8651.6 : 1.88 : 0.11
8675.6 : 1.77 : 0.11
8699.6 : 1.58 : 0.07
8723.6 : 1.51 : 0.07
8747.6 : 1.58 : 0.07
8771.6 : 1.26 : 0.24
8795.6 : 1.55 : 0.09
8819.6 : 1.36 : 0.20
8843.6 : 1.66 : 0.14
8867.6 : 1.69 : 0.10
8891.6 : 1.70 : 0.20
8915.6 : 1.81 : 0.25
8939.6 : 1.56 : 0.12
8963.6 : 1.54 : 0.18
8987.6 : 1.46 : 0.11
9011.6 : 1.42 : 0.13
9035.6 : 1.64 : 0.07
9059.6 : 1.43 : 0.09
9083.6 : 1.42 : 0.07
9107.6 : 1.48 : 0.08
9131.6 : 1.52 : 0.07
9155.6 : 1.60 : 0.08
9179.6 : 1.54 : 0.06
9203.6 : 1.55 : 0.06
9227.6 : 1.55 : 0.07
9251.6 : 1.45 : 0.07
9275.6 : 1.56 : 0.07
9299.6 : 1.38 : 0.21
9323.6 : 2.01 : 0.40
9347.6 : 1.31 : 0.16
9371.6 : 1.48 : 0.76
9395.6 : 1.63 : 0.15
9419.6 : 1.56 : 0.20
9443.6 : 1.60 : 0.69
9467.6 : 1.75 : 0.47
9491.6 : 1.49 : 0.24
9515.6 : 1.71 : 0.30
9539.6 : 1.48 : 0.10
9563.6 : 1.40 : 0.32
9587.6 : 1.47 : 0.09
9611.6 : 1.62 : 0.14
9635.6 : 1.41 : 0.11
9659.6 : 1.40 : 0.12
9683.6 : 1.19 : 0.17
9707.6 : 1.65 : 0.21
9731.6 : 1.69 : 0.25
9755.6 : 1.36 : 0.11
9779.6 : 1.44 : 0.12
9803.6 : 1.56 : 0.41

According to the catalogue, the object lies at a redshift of 0.176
